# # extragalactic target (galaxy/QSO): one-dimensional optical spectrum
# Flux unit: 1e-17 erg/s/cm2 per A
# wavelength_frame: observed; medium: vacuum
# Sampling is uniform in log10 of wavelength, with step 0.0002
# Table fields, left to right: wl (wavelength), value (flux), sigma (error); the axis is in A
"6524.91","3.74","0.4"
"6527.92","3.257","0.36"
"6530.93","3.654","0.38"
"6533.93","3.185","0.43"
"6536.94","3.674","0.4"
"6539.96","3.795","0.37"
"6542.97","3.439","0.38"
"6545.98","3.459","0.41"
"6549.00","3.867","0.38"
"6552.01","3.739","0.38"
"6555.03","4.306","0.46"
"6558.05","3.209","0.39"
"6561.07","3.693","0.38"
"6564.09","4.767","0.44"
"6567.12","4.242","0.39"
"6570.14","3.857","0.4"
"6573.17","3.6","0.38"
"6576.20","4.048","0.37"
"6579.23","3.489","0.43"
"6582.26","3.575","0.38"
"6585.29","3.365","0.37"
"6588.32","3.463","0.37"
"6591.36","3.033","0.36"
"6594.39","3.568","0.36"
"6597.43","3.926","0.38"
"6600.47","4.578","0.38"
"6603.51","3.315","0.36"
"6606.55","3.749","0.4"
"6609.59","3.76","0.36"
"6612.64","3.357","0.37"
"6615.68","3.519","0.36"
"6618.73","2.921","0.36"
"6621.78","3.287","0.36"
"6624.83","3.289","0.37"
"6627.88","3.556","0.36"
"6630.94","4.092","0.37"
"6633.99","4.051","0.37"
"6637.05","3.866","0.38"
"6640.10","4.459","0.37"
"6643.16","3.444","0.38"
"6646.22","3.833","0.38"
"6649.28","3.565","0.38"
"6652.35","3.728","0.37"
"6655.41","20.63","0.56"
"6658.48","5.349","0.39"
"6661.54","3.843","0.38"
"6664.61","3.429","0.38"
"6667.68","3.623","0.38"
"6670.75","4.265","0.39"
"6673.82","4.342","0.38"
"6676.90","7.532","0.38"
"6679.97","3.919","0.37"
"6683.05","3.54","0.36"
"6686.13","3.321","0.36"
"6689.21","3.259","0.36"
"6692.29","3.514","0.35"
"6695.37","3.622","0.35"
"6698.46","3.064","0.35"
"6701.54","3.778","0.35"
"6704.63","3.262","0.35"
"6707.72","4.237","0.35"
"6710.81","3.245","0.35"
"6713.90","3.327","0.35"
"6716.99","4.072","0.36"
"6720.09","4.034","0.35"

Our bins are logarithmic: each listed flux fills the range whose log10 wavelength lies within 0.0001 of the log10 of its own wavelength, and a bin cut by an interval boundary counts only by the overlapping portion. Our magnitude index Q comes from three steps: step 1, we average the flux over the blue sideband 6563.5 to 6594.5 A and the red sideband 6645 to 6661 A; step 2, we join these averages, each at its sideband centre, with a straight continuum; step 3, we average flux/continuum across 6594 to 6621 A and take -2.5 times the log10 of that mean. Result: 0.35 mag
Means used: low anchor 3.7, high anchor 7.27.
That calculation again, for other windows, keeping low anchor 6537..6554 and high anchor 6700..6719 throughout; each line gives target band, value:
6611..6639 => 0.032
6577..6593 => 0.079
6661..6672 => -0.031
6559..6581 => -0.073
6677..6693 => -0.060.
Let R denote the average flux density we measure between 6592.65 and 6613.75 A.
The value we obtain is 3.75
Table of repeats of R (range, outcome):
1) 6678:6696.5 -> 3.62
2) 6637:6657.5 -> 6.37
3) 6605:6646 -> 3.65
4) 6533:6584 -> 3.77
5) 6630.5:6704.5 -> 4.65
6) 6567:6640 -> 3.65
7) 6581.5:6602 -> 3.65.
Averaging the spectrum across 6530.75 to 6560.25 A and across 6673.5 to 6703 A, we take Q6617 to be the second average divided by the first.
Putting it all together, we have 1.1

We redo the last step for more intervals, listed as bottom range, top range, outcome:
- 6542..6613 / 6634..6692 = 1.32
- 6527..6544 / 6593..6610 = 1.09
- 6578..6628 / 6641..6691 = 1.45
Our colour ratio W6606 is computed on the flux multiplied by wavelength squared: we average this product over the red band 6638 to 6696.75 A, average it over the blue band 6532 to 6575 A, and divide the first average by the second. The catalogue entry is 1.3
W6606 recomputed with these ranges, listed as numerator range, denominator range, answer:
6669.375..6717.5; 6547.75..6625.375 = 1.09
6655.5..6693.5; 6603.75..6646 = 1.34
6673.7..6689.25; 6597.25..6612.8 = 1.19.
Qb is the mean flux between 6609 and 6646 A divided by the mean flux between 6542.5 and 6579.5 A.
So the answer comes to 0.95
